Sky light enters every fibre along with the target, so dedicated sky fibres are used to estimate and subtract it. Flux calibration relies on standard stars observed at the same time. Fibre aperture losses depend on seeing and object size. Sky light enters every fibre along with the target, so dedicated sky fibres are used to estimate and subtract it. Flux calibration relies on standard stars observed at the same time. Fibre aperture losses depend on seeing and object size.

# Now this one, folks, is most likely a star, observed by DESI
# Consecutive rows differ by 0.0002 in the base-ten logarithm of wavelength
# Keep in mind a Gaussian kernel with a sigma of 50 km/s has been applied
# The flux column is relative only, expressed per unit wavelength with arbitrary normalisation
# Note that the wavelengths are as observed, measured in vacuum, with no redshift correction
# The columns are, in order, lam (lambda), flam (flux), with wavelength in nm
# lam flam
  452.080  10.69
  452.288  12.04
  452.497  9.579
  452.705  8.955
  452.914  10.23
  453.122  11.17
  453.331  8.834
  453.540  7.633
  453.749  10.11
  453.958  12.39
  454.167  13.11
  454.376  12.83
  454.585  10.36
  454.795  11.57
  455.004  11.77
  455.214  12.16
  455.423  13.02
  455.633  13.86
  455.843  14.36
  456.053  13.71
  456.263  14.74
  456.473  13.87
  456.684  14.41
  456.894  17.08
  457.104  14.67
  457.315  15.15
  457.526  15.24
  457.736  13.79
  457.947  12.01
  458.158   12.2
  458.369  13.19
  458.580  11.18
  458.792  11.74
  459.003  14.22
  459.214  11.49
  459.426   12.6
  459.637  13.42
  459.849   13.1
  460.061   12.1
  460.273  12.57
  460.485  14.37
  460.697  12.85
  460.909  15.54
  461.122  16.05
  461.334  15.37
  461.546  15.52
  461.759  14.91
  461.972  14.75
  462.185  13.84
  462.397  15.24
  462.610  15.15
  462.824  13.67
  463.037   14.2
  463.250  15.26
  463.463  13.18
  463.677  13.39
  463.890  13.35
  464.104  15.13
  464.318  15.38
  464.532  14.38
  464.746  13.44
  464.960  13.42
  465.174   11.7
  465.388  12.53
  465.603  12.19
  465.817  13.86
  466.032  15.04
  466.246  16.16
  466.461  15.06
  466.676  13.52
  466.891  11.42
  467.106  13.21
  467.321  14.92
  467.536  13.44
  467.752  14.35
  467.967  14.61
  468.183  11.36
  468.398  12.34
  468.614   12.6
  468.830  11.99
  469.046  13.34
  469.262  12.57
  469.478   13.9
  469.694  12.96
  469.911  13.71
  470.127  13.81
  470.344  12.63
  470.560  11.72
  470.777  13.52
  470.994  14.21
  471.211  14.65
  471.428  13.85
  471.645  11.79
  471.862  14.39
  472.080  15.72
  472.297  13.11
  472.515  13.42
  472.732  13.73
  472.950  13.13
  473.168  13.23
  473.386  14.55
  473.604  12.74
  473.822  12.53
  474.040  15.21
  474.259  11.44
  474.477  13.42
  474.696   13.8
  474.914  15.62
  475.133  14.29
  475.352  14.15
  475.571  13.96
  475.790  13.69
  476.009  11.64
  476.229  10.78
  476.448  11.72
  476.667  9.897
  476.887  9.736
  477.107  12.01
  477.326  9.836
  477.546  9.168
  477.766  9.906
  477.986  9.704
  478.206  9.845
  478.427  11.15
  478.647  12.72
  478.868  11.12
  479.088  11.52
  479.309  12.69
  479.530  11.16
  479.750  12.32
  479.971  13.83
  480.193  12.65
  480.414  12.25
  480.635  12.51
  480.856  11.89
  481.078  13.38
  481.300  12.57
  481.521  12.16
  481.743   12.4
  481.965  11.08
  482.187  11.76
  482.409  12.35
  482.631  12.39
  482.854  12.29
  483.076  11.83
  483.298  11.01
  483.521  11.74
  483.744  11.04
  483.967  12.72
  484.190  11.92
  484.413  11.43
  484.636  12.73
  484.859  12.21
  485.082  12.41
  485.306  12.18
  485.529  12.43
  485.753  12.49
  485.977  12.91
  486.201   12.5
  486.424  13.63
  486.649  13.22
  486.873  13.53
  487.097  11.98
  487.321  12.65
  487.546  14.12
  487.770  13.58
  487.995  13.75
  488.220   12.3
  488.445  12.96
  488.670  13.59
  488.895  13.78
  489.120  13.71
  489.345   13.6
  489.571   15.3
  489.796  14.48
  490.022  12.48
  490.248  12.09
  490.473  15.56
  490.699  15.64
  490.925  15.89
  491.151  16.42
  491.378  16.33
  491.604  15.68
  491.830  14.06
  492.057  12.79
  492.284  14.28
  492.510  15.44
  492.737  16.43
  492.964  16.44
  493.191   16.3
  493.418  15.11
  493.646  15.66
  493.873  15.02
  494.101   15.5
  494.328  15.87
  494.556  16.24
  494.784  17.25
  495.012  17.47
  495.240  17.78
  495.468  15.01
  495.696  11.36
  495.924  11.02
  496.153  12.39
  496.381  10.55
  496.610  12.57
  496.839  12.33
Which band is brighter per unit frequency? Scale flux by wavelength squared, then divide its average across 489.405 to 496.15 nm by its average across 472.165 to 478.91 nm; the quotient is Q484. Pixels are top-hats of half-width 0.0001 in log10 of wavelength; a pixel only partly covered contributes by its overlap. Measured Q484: 1.32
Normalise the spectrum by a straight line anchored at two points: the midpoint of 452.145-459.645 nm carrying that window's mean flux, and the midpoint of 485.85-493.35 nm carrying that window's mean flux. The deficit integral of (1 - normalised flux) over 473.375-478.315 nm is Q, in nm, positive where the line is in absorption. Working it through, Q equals 0.496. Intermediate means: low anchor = 12.4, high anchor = 14.2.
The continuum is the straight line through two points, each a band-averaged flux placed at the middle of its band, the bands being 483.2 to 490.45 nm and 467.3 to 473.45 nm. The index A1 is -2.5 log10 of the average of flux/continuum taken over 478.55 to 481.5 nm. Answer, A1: 0.063 mag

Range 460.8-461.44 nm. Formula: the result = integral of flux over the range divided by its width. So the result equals 15.6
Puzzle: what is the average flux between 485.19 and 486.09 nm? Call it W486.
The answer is 12.5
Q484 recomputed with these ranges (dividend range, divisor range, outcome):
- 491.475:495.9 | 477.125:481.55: 1.40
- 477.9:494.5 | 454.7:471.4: 1.07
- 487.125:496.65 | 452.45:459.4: 1.35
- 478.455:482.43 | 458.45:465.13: 0.95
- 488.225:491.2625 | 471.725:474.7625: 1.12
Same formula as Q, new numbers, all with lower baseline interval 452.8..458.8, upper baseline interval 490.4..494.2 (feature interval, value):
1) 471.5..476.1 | 0.14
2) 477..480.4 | 0.72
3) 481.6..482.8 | 0.22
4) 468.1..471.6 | 0.17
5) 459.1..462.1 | -0.20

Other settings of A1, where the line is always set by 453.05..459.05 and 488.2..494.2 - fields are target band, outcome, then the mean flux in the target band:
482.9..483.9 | 0.23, 11.5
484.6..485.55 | 0.16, 12.4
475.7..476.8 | 0.21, 11.5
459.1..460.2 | 0.04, 12.6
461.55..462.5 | -0.13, 14.8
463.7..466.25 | -0.04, 13.8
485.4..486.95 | 0.12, 12.9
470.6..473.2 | 0.00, 13.7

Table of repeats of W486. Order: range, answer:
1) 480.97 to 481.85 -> 12.6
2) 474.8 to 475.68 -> 14.5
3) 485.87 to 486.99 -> 13.2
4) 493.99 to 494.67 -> 15.9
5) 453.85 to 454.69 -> 12.2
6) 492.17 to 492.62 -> 14.9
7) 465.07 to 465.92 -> 12.6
